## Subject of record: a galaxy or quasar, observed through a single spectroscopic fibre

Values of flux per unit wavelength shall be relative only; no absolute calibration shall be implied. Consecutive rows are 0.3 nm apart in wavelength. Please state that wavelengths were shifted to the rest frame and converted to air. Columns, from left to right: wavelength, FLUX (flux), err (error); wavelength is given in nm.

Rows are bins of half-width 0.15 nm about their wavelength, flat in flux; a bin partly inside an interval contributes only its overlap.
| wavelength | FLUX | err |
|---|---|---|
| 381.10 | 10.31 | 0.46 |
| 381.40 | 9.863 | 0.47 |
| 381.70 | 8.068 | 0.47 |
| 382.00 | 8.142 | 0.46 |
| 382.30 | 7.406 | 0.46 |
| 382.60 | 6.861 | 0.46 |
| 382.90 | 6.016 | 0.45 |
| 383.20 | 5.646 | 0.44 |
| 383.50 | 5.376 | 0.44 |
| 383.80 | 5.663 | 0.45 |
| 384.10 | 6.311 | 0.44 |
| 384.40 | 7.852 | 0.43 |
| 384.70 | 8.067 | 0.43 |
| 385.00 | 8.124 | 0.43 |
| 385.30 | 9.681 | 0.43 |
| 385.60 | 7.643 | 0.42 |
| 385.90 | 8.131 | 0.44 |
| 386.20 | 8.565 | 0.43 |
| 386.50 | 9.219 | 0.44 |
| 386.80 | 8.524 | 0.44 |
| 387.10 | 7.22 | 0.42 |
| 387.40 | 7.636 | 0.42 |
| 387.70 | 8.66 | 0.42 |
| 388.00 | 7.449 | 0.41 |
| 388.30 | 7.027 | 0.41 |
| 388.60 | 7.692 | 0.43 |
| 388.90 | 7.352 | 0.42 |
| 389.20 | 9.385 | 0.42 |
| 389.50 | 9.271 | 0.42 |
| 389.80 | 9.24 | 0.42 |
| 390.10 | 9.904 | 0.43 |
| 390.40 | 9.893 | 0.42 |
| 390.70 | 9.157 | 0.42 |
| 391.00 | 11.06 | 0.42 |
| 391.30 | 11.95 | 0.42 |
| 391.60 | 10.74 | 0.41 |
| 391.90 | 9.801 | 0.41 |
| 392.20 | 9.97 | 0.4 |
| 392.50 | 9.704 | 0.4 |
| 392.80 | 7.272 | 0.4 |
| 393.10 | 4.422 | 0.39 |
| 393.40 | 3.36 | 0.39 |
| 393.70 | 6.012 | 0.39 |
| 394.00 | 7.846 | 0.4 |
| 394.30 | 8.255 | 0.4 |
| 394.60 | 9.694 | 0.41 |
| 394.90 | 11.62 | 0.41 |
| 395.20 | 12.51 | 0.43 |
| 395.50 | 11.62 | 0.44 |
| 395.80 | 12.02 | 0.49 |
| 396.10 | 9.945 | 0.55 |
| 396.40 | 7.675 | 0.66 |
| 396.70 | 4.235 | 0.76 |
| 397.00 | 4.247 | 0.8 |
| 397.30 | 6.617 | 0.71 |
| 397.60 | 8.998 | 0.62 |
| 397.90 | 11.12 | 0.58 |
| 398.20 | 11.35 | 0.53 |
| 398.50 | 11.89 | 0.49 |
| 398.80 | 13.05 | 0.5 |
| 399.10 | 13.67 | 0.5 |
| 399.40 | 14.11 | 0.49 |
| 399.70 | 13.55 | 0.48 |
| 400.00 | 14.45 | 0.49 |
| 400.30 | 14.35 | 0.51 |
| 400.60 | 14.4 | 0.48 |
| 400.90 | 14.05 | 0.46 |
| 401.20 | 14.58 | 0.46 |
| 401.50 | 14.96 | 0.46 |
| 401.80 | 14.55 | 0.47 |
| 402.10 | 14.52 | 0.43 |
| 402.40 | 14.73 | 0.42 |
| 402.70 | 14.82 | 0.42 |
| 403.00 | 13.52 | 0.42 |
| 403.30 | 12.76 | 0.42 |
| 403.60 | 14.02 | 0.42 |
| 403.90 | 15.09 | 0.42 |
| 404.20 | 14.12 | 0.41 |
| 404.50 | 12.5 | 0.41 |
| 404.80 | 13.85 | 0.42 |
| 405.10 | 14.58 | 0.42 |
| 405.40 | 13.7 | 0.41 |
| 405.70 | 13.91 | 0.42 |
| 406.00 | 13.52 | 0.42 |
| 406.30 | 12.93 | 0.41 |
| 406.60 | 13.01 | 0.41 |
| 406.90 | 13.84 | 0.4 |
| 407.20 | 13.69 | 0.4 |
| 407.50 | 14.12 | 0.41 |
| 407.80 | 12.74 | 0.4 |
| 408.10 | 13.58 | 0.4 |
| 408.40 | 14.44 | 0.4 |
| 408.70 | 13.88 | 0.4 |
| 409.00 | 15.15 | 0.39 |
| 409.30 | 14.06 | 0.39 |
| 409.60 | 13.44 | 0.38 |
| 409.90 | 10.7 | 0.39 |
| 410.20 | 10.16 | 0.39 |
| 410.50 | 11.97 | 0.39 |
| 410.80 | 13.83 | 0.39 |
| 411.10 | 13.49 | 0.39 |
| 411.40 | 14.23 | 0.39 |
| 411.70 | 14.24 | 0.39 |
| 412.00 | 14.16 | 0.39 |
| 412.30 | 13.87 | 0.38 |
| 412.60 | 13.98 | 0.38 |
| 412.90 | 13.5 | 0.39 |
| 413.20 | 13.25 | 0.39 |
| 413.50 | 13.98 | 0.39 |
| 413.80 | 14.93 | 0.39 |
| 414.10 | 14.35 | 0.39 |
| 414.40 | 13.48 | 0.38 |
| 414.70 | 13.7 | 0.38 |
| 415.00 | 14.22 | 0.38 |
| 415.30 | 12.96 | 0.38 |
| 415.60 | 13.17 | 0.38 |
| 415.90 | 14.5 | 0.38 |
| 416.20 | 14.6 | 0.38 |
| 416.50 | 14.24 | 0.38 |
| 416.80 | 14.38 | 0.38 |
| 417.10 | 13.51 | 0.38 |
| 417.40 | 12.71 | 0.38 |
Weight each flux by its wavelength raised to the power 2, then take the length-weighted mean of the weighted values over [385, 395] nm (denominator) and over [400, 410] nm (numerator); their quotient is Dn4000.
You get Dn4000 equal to 1.8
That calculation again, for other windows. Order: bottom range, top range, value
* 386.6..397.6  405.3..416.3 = 1.74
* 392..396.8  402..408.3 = 1.70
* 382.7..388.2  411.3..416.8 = 2.14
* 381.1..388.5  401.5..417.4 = 2.02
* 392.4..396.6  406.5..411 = 1.64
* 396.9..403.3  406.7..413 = 1.10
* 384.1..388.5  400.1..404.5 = 1.92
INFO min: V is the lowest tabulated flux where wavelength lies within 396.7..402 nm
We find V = 4.247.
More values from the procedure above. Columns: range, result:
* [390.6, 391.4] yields 9.157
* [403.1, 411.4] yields 10.16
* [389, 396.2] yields 3.36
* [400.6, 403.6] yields 12.76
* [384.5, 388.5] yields 7.027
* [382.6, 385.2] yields 5.376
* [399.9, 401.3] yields 14.05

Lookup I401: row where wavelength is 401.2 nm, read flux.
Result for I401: 14.58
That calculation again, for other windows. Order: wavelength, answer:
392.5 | 9.704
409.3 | 14.06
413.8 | 14.93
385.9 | 8.131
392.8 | 7.272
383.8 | 5.663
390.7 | 9.157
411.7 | 14.24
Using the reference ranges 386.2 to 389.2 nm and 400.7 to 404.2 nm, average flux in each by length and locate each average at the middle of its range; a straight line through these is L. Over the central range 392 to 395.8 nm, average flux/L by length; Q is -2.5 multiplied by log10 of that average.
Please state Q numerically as 0.23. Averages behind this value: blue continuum 7.98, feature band 8.68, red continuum 14.3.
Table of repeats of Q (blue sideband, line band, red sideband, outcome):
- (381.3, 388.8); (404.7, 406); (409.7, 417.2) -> -0.18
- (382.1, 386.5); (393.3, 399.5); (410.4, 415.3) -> 0.07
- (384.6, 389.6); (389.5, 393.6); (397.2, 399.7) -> 0.06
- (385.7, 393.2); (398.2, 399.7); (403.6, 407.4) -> -0.11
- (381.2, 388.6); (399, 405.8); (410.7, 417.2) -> -0.23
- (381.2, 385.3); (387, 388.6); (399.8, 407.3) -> 0.16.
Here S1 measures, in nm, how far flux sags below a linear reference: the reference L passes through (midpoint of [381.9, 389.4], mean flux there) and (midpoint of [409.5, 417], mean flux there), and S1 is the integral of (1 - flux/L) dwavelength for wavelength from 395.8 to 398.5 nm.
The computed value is 0.44 nm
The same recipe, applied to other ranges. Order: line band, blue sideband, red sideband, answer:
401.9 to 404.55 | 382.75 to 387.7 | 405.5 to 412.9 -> -0.466 nm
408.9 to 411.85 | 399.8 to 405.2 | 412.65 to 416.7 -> 0.195 nm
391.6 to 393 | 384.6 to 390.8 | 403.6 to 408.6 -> 0.084 nm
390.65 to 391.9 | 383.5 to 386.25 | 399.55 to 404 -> -0.074 nm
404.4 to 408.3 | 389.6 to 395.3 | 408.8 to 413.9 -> -0.406 nm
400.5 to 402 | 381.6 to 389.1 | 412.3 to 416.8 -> -0.475 nm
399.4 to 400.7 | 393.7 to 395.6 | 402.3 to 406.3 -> -0.220 nm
